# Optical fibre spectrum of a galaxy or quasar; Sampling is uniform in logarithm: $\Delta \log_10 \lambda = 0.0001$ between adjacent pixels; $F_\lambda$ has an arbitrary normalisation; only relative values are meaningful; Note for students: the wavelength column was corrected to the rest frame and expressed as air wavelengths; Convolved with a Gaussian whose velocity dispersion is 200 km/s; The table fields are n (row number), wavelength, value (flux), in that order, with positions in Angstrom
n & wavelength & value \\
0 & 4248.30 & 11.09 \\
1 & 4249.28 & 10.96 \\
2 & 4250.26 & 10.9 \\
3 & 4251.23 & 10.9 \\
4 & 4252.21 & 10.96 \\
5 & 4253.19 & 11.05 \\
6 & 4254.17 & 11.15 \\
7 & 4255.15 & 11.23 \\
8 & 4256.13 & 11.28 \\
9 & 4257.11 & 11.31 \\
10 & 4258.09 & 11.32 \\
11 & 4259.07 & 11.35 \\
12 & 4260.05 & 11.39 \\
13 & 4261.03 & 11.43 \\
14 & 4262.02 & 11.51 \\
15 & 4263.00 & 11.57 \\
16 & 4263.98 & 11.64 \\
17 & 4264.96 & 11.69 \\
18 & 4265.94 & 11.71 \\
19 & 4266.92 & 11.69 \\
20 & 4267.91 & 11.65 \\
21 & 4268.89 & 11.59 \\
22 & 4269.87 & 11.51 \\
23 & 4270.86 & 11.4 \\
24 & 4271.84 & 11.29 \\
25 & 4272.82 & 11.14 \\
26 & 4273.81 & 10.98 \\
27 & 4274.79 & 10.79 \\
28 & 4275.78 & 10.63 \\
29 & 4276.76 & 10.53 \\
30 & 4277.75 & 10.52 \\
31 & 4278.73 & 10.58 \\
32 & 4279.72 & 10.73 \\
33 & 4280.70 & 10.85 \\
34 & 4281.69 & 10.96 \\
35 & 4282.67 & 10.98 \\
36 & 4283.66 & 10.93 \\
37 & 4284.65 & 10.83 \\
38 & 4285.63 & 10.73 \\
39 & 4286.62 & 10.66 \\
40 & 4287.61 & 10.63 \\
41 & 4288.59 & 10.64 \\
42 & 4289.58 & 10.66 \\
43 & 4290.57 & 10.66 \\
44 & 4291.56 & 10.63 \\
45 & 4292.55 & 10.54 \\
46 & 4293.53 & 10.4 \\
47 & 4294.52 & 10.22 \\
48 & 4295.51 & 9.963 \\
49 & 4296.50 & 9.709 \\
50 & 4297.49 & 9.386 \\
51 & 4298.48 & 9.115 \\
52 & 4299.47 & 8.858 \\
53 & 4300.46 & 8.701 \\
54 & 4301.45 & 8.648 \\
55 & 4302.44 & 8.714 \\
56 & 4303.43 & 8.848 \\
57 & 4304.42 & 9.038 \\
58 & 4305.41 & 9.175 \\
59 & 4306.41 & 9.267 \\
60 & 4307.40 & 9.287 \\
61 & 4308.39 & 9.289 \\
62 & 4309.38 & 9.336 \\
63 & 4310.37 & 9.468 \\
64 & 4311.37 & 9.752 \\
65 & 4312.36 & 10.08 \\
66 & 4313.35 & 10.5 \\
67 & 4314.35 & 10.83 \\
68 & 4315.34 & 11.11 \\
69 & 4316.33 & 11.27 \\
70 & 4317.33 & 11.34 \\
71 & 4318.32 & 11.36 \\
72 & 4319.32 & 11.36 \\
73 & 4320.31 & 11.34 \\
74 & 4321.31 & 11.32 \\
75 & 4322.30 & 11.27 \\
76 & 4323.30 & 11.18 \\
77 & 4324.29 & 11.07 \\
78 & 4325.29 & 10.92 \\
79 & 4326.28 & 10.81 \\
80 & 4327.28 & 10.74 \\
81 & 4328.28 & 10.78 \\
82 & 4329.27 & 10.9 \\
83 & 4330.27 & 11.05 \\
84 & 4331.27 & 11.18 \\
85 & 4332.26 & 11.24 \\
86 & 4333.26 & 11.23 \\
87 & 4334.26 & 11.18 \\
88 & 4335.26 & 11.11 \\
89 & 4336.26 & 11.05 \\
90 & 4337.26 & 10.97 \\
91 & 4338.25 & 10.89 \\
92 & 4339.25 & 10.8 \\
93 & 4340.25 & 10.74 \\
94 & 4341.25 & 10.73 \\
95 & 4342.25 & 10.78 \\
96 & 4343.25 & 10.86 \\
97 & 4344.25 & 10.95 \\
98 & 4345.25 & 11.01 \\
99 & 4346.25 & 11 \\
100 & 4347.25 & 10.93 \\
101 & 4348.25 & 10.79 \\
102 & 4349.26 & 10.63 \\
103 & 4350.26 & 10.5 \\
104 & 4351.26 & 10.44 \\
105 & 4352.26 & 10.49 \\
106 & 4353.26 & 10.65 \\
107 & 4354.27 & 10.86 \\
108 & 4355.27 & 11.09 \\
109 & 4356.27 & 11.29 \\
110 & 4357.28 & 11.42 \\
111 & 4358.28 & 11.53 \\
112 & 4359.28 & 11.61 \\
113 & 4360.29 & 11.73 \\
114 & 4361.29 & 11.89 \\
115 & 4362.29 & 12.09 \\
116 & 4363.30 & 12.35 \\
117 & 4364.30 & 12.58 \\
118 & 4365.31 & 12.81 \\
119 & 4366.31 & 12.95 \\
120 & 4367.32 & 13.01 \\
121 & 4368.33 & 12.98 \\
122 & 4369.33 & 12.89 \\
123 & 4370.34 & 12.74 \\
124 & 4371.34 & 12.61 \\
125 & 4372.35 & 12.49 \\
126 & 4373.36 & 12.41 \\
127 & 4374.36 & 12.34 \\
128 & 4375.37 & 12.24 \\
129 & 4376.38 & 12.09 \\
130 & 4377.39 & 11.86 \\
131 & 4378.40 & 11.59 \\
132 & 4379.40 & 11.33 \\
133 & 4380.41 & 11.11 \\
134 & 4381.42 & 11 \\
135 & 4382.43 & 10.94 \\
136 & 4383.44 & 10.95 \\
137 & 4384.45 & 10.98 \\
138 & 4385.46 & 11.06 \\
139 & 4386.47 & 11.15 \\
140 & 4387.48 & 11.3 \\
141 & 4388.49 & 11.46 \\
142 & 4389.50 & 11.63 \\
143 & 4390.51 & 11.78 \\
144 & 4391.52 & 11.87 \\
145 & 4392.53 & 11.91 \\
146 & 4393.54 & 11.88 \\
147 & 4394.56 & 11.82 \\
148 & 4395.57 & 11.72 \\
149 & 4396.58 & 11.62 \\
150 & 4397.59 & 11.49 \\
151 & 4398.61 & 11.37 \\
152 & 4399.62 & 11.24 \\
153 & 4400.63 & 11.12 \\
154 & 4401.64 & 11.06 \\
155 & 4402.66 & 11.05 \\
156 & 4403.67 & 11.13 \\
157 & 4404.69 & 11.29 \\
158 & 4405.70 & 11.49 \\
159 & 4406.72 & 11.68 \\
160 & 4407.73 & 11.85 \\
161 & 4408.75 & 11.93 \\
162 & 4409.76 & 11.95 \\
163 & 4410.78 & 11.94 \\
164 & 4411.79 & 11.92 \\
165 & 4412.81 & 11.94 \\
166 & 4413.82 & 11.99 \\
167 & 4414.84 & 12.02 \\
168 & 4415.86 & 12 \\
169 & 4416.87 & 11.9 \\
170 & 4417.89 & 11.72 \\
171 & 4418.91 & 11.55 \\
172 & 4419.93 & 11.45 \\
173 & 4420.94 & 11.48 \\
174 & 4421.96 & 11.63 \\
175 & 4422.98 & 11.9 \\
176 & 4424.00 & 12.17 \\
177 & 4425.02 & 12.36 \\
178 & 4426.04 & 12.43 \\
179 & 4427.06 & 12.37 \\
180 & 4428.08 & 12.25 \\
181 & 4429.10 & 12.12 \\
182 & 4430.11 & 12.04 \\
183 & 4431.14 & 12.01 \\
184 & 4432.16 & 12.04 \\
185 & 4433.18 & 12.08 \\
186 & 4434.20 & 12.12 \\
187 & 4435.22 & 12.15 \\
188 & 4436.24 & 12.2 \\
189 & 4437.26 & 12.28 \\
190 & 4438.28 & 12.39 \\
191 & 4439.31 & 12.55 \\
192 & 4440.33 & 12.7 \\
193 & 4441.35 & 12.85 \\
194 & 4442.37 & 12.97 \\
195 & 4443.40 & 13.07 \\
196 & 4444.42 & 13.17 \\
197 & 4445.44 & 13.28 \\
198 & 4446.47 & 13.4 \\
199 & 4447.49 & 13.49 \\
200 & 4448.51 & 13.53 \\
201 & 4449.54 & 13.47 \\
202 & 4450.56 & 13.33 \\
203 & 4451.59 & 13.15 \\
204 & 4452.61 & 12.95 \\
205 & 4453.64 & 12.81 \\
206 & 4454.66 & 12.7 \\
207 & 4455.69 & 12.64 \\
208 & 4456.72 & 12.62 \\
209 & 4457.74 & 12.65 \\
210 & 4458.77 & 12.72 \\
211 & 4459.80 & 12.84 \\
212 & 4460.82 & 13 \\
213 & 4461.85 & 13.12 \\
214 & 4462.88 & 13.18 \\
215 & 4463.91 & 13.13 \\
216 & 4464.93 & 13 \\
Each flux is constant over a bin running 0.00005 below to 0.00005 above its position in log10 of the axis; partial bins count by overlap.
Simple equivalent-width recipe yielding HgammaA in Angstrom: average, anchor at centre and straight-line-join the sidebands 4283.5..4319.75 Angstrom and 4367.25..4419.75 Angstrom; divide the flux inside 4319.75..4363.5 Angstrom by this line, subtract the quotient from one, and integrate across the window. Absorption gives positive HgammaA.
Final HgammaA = -1.2 Angstrom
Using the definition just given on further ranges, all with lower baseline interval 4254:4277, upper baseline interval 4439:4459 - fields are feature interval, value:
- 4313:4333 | 1.3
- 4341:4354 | 1.4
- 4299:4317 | 3.3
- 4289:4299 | 1.3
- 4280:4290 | 0.6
